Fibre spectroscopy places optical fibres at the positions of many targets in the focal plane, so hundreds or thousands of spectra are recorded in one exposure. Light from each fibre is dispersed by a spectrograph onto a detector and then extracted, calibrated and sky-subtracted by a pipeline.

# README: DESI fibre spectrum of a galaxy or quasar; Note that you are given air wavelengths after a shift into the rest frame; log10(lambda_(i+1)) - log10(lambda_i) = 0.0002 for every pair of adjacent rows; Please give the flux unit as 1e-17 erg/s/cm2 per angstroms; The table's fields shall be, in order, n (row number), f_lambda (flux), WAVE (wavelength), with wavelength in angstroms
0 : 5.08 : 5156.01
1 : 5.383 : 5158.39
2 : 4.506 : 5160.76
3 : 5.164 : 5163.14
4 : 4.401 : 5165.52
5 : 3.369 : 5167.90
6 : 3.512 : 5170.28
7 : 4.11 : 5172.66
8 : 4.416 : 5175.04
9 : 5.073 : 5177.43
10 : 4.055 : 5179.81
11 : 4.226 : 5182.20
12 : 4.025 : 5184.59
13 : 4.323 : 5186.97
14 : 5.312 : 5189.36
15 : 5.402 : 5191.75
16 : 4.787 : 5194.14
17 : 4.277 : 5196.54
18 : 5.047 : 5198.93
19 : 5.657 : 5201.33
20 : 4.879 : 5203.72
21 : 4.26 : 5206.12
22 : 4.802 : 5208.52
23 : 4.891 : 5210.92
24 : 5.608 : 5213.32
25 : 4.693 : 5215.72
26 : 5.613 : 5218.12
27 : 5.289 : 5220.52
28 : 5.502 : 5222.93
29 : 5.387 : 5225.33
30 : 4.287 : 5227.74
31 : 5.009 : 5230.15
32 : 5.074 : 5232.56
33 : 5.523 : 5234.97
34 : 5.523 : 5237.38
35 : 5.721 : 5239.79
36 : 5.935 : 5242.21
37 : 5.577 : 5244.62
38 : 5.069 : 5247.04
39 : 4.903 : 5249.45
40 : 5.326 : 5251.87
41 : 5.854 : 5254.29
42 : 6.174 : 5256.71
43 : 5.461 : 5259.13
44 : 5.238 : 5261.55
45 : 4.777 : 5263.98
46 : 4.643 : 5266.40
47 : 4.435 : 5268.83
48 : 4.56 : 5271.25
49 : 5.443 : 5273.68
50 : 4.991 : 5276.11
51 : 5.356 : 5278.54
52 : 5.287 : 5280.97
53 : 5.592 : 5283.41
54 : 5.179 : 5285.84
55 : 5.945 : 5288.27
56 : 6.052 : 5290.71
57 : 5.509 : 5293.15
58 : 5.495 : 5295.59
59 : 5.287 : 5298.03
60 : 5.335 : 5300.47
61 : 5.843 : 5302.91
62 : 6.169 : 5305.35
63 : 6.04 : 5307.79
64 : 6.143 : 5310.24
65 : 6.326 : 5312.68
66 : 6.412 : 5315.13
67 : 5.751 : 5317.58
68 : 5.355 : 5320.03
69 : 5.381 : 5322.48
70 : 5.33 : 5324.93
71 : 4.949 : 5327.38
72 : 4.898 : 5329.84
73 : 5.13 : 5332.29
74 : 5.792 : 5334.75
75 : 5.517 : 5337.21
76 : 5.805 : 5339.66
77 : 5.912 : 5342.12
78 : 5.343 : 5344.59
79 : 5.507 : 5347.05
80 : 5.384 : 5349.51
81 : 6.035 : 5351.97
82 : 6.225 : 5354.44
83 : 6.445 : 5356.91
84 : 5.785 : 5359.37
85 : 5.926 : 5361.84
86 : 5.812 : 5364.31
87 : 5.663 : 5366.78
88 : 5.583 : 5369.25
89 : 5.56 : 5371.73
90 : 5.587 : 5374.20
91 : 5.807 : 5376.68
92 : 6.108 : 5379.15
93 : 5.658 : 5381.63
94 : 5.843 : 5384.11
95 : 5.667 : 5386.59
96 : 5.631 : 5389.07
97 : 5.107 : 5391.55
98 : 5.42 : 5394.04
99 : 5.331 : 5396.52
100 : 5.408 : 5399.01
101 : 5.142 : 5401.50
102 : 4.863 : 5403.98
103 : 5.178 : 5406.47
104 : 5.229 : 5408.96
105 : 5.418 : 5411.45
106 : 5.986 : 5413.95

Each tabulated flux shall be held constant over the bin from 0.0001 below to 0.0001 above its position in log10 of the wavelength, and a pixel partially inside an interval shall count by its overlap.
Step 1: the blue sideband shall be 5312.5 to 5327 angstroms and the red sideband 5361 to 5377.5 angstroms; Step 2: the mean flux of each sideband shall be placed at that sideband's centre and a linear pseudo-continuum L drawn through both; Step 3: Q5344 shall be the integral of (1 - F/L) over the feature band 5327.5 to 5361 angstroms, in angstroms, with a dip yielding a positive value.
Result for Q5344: 0.17 angstroms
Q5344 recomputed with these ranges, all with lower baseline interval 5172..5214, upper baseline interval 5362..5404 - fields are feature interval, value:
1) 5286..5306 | -1.85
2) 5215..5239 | -1.63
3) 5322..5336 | 0.24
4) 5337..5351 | -0.50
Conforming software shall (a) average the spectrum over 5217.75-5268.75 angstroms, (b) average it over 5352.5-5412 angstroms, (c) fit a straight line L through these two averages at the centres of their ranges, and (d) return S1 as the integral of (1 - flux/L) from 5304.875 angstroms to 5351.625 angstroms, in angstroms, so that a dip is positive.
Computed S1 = -1.3 angstroms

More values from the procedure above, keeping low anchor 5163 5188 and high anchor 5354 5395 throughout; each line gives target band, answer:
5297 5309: -1.3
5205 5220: -1.7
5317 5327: -0.1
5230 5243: -2.2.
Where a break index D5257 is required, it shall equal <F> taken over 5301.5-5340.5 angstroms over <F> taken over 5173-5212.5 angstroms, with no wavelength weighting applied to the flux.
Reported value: 1.2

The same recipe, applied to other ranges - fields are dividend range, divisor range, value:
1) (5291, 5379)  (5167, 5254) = 1.16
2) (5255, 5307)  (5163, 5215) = 1.17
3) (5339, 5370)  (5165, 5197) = 1.33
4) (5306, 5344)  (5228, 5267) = 1.06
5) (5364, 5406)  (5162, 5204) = 1.21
